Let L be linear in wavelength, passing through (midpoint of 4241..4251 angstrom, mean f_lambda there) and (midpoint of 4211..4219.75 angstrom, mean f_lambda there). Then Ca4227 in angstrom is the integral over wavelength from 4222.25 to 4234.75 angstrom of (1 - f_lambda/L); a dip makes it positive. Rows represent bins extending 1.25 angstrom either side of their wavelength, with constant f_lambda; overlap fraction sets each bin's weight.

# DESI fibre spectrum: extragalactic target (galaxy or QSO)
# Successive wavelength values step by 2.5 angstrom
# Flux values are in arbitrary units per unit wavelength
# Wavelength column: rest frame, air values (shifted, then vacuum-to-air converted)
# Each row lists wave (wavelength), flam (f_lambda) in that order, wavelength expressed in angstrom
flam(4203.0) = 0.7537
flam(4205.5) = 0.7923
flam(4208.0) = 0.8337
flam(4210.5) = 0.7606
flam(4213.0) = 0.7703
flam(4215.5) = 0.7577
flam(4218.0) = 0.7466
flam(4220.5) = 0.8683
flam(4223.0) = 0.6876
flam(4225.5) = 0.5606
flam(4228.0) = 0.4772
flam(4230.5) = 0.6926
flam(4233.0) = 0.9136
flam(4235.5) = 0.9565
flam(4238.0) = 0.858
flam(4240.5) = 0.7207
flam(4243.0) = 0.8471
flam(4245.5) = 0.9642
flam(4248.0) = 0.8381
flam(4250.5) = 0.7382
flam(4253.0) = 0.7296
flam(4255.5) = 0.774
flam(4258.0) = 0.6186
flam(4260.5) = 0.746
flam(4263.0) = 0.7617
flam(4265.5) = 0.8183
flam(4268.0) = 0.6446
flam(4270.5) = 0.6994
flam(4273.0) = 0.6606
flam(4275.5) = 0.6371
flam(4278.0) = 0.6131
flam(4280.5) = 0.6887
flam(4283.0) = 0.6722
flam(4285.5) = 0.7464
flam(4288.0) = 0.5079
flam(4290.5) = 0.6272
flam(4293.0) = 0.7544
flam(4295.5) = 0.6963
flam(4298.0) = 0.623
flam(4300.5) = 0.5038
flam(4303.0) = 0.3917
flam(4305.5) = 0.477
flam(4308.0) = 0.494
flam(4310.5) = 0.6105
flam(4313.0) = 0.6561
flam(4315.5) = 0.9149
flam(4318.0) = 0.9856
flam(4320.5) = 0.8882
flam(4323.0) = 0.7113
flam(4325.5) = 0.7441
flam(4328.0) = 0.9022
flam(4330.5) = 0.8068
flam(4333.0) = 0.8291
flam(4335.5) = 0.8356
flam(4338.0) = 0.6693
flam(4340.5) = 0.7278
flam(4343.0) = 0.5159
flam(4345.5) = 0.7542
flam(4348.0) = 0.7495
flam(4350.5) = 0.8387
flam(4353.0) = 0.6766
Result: 1.9 angstrom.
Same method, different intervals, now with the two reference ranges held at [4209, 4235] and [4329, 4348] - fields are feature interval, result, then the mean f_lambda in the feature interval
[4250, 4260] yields 0.2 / 0.716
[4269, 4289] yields 2.2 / 0.655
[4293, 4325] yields 2.9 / 0.668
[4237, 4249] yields -1.9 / 0.846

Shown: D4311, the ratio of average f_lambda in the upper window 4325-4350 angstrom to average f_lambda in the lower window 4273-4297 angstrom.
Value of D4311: 1.15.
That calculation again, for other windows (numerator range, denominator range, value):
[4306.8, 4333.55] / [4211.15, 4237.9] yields 1.04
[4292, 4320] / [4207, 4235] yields 0.88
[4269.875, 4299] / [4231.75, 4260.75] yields 0.81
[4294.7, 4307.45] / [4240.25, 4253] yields 0.65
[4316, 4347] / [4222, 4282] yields 1.07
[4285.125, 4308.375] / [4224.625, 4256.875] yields 0.75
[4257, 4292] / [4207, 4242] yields 0.89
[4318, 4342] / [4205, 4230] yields 1.10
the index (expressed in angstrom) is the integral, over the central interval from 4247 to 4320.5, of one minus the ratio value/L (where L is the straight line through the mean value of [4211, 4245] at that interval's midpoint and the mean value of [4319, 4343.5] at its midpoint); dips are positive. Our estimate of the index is 8.4 angstrom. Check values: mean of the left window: 0.763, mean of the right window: 0.773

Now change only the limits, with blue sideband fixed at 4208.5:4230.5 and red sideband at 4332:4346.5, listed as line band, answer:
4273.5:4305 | 4.19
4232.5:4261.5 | -3.94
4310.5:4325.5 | -1.84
